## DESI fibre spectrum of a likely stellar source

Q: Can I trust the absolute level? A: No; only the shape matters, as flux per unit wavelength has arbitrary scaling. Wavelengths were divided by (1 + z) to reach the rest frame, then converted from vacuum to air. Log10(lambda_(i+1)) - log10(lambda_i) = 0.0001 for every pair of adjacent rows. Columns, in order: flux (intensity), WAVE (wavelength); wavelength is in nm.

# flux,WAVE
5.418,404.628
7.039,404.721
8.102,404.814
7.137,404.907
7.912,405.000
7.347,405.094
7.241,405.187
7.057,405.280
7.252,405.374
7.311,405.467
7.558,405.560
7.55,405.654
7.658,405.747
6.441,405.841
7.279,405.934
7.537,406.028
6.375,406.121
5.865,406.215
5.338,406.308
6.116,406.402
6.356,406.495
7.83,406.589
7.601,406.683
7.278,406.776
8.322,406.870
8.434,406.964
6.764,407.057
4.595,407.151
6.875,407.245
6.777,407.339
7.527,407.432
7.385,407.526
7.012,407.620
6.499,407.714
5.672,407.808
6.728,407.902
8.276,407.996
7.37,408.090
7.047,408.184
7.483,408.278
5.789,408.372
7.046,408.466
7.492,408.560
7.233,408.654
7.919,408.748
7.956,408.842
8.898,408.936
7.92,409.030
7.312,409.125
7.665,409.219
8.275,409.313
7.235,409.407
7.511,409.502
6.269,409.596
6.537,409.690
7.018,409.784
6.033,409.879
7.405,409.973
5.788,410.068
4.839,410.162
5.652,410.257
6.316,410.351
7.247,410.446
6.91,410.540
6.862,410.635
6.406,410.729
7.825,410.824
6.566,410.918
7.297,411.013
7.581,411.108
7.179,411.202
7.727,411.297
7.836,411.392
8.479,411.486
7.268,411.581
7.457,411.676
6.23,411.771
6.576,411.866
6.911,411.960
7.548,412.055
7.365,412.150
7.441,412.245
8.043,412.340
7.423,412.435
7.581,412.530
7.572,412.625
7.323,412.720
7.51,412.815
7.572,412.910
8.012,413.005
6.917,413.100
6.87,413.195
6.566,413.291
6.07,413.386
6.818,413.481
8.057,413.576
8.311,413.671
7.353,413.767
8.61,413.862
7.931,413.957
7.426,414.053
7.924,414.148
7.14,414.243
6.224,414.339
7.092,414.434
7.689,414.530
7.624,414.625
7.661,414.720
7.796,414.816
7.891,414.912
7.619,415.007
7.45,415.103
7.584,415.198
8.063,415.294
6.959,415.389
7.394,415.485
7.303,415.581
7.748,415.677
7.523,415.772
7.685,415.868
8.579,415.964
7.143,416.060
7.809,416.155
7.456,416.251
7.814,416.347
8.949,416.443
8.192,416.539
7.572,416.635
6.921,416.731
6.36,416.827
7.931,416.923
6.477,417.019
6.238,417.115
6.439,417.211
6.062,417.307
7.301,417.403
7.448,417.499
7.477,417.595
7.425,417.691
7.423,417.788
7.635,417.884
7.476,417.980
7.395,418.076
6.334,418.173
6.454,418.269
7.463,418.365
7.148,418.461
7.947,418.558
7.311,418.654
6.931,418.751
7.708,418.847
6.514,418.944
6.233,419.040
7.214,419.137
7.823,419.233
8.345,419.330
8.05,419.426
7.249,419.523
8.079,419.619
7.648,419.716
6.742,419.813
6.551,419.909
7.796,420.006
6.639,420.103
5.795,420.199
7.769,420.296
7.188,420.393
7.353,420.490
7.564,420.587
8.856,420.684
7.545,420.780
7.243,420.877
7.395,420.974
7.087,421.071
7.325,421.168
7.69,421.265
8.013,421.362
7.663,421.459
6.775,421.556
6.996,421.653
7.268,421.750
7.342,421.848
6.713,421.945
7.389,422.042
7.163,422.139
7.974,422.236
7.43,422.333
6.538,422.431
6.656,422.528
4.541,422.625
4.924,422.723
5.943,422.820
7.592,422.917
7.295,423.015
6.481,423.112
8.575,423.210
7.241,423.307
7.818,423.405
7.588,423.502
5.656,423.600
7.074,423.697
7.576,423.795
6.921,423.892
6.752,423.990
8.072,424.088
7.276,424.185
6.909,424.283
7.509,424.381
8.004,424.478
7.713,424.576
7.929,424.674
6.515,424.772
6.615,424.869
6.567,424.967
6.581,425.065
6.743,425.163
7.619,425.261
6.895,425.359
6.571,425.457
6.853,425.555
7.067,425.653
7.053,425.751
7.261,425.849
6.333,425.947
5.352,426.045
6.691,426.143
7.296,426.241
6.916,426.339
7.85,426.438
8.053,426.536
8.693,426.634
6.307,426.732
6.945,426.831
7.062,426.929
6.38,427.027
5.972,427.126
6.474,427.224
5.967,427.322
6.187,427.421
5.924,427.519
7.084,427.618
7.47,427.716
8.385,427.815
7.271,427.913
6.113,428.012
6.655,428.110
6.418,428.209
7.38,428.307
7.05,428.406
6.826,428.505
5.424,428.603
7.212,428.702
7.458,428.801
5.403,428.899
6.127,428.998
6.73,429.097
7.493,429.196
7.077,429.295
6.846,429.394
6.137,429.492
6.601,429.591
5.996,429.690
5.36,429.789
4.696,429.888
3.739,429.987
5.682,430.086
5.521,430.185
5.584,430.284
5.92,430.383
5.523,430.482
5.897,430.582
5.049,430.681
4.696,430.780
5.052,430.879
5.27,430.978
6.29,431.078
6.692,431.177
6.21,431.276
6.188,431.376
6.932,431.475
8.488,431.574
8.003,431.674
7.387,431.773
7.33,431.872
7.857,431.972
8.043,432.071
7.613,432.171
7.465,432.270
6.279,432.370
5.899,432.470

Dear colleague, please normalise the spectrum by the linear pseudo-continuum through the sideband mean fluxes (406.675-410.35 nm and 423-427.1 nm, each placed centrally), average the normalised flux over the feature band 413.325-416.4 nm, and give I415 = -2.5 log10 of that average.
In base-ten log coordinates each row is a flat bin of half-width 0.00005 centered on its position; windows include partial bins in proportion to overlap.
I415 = -0.07 mag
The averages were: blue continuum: 7.05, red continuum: 7.1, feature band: 7.55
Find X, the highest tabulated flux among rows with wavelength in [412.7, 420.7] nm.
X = 8.949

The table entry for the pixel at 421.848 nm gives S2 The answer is 7.342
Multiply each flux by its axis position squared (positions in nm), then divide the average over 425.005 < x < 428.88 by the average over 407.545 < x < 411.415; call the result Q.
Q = 1.1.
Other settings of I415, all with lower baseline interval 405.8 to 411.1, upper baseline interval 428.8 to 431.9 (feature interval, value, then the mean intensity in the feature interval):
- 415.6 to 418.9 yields -0.11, 7.34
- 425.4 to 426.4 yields -0.07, 6.75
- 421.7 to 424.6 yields -0.10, 7.06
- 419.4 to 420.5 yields -0.11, 7.22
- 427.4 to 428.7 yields -0.10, 6.81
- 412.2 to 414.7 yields -0.10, 7.43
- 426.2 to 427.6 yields -0.10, 6.86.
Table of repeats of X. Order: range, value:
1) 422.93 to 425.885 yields 8.575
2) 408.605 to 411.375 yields 8.898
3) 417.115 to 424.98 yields 8.856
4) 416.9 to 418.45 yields 7.931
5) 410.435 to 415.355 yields 8.61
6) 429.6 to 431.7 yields 8.488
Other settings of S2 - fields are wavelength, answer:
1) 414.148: 7.924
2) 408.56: 7.492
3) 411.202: 7.179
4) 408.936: 8.898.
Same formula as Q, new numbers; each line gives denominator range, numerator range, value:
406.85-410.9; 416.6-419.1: 1.05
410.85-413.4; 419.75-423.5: 1.02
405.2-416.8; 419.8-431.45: 1.00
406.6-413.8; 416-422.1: 1.06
